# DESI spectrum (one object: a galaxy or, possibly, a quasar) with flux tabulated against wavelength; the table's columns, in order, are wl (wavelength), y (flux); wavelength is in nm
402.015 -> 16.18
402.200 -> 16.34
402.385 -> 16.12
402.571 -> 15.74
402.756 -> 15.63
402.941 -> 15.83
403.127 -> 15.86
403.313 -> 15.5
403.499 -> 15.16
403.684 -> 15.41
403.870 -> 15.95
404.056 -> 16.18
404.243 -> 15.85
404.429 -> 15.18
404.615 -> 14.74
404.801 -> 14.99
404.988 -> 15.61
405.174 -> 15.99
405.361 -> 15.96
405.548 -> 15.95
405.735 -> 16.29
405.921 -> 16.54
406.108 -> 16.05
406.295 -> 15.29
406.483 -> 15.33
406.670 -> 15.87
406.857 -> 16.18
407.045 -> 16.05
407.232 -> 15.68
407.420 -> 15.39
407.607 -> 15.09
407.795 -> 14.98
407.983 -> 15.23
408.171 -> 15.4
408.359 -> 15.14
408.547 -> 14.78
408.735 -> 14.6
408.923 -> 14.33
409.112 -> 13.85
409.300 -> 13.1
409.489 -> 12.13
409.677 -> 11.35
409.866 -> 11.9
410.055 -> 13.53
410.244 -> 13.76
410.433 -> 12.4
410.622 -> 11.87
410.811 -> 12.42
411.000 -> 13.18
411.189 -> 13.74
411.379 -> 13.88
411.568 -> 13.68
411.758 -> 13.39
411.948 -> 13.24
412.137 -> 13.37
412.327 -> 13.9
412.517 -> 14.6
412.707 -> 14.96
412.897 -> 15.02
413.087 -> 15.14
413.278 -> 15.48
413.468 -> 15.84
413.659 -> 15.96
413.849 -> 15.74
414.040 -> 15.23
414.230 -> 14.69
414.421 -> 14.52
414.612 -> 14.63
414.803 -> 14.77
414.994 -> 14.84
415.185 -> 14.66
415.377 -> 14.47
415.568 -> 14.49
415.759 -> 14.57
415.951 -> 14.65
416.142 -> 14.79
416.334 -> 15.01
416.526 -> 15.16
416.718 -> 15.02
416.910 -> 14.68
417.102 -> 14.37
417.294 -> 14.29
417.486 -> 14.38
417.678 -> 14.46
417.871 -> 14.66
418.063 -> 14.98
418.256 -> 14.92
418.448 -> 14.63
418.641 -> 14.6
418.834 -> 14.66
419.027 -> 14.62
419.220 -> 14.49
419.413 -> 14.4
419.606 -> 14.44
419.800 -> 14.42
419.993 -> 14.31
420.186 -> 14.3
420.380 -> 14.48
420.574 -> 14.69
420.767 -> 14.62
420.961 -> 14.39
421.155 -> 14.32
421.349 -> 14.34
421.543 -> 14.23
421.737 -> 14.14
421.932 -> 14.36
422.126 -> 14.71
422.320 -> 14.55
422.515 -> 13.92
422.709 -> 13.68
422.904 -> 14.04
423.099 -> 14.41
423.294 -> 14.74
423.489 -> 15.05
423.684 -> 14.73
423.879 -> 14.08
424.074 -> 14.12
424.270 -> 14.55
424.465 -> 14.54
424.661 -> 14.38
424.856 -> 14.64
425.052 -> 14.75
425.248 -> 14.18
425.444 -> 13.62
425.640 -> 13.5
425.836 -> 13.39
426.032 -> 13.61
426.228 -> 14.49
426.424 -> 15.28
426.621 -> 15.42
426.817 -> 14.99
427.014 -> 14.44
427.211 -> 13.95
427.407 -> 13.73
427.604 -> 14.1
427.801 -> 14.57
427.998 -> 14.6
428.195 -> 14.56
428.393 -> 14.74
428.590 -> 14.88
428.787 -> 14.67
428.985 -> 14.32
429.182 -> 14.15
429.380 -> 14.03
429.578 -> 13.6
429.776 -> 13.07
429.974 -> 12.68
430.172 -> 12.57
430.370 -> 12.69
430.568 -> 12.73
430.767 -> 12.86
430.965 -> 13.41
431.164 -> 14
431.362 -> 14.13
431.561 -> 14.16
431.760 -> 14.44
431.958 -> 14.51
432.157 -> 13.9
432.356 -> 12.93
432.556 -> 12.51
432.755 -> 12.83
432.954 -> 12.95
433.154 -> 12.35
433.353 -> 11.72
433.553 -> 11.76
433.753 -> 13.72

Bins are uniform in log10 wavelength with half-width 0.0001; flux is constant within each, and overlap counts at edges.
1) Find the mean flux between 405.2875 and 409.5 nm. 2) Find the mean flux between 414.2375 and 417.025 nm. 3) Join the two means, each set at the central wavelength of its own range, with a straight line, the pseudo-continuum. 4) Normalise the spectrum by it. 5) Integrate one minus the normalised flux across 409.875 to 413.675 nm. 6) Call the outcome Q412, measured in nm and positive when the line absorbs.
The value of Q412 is 0.27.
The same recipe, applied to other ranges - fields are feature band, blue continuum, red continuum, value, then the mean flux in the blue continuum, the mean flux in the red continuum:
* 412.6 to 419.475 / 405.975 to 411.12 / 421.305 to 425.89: -0.267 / 14.3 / 14.3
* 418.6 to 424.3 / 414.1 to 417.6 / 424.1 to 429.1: 0.046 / 14.7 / 14.4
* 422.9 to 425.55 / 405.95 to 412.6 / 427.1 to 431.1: -0.104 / 14.2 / 13.8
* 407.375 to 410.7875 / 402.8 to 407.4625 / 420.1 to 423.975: 0.364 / 15.7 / 14.4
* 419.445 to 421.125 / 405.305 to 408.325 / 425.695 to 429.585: 0.045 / 15.7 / 14.4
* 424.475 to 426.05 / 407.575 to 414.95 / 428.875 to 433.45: -0.057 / 14.1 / 13.3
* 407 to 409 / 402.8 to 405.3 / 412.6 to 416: 0.027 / 15.6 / 15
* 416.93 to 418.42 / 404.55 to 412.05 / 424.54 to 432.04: -0.033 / 14.5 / 14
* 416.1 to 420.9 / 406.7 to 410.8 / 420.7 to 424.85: -0.104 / 14.1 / 14.4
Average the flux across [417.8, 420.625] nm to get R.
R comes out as 14.6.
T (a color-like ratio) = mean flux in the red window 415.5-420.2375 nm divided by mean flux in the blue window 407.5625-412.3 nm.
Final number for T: 1.07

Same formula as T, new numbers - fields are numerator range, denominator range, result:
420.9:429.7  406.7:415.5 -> 1.00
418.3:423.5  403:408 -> 0.92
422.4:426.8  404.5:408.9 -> 0.92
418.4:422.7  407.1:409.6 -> 0.99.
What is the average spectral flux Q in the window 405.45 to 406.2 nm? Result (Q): 16.2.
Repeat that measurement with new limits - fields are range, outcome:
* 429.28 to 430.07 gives 13.3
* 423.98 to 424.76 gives 14.4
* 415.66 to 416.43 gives 14.8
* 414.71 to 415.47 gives 14.7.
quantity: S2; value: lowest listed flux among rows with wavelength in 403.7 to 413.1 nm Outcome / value 11.35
